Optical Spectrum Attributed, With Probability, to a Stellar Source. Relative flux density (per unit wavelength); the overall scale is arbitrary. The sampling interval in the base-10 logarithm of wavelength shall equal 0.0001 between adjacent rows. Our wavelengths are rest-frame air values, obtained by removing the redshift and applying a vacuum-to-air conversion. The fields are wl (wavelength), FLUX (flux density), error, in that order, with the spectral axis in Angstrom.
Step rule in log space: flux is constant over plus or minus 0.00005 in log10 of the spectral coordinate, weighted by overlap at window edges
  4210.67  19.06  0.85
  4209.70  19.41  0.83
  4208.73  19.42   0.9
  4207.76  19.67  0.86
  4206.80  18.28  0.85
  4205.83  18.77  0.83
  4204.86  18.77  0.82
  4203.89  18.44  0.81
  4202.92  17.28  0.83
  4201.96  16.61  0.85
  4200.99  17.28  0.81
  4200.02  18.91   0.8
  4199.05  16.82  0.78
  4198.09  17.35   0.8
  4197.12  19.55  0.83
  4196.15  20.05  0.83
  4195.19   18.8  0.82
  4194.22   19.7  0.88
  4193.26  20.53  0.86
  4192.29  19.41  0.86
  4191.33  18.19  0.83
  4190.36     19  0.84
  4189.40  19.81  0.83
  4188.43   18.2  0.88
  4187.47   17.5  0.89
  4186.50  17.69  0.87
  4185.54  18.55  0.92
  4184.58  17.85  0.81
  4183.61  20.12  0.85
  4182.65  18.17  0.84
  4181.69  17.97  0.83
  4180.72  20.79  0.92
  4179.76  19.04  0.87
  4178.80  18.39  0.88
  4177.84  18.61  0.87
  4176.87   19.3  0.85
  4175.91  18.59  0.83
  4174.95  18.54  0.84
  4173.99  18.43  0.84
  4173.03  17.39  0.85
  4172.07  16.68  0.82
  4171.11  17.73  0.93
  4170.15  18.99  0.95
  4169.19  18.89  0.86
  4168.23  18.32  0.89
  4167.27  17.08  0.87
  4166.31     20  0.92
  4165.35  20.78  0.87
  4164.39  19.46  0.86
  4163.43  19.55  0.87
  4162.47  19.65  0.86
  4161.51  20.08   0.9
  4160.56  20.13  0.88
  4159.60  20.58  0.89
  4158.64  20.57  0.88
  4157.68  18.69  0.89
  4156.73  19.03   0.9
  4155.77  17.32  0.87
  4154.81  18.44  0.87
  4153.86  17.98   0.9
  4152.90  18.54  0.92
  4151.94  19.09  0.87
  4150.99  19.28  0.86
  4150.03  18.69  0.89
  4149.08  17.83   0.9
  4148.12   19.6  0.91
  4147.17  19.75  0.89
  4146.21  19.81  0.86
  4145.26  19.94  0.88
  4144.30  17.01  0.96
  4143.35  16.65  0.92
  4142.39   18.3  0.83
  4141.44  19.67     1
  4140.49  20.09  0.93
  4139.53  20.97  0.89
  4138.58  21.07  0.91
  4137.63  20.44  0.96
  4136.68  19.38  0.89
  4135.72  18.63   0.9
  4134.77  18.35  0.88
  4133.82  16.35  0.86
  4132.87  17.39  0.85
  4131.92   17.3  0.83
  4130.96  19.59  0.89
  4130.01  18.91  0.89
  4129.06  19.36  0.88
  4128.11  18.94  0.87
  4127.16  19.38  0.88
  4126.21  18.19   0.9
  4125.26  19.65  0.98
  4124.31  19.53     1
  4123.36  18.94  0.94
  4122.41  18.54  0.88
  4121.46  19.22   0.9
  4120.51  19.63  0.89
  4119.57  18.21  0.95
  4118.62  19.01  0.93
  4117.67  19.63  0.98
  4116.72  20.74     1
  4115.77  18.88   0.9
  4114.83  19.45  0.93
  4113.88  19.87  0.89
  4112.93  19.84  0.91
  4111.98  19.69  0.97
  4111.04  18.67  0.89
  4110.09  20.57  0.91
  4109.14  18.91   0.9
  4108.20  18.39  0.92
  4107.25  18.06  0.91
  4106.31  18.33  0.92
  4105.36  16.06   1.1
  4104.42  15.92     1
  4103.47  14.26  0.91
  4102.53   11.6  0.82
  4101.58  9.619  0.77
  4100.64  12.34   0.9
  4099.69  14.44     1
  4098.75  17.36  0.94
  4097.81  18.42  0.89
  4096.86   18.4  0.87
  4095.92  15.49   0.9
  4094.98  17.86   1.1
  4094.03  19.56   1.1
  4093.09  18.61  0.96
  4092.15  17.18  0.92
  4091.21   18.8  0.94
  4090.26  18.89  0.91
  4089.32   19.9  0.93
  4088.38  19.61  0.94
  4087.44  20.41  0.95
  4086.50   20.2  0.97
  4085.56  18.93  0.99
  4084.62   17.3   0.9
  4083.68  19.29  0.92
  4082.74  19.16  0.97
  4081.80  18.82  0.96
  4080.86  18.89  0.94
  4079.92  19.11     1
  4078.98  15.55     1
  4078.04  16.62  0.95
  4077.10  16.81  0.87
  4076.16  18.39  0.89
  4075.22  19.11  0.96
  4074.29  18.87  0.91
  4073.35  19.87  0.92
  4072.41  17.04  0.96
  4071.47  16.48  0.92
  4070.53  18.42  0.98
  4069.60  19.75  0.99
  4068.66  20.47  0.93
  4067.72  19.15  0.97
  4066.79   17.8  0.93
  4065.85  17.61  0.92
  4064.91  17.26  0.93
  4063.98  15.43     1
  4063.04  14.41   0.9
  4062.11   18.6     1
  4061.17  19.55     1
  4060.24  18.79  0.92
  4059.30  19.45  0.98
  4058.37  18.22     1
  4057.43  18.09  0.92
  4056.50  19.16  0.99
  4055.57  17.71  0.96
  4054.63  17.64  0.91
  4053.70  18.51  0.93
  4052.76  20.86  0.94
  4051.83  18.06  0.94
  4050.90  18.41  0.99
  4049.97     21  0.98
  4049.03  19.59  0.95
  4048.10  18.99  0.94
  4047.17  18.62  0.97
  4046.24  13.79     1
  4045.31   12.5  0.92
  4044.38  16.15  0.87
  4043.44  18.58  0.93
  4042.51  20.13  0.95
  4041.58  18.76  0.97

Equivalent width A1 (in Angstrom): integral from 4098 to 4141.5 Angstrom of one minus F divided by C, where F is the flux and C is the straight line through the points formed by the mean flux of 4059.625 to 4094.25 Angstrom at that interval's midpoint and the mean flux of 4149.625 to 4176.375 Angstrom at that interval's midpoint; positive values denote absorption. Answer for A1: 0.9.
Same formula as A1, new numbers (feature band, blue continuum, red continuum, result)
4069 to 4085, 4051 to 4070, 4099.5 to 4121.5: -0.1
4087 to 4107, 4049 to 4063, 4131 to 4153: 2.1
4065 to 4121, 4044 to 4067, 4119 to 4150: 0.9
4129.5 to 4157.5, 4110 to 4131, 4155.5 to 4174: 0.5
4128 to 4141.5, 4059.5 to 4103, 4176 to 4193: -0.6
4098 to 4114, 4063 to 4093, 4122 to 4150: 1.7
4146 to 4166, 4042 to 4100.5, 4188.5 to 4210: -0.8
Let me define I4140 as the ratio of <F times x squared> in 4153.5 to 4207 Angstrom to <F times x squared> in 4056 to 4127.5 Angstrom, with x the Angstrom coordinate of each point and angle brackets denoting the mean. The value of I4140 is 1.08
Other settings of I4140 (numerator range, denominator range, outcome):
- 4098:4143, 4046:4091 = 1.01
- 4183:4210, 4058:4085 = 1.09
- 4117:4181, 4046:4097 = 1.07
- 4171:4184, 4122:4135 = 1.02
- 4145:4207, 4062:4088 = 1.08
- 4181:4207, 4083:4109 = 1.12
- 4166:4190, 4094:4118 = 1.10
